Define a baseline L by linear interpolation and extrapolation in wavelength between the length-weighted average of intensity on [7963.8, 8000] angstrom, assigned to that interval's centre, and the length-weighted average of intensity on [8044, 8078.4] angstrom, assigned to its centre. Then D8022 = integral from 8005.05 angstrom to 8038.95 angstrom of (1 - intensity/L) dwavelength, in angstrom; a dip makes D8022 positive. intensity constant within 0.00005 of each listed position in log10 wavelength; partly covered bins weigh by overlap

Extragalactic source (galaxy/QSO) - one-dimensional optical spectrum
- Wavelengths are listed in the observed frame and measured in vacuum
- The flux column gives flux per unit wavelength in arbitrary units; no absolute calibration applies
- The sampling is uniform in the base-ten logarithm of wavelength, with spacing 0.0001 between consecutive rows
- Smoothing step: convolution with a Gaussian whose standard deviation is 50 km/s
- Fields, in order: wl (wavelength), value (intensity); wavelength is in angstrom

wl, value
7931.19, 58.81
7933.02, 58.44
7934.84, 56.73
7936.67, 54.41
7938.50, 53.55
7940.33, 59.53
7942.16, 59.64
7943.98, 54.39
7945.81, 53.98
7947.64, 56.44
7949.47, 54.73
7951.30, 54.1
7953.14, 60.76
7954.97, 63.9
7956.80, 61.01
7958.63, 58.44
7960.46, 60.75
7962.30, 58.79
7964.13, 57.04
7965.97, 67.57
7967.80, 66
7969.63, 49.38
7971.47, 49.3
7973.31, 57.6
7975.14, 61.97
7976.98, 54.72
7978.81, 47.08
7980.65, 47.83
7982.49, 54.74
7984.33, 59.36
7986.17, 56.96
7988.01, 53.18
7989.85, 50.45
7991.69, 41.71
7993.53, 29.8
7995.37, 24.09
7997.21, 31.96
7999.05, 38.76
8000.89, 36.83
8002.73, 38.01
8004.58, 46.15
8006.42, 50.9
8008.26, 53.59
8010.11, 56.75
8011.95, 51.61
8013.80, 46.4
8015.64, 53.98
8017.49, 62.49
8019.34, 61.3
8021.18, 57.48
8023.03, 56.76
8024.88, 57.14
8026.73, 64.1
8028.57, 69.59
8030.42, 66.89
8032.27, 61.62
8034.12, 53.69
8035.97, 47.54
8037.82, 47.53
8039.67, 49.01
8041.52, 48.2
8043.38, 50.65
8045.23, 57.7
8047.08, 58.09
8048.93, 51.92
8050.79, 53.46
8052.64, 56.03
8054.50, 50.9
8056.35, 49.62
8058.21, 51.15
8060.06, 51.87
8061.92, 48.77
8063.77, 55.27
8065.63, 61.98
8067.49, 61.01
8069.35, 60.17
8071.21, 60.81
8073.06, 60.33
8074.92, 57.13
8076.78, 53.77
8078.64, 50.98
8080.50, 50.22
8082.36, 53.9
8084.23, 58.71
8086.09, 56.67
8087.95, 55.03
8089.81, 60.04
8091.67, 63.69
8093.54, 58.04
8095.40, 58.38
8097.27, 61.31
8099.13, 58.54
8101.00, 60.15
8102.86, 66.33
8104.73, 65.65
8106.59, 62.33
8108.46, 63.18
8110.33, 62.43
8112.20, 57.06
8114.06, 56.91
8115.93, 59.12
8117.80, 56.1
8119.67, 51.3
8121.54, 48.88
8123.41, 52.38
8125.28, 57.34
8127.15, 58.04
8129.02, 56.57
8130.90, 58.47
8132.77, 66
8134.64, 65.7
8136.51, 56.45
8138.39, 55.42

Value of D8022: -2.4 angstrom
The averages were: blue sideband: 49.8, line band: 56.5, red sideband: 55.4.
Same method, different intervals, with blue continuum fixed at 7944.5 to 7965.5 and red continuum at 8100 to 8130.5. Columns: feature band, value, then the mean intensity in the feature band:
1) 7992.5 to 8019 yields 6.2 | 44.8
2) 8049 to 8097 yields 2.0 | 55.9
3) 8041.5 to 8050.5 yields 0.7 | 53.8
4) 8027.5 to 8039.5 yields 0.2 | 57.4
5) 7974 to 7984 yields 0.8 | 53.7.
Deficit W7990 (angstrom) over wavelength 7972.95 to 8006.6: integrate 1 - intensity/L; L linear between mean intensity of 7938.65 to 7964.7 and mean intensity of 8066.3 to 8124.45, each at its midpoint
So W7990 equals 6.89 angstrom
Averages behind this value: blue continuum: 58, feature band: 46.1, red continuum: 58.1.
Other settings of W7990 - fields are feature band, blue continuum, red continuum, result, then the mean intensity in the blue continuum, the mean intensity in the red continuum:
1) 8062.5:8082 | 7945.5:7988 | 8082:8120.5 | 0.6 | 57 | 59.4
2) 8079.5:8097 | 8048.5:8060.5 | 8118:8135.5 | -0.9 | 52.1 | 57.1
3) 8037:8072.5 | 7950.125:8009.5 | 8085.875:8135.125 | 1.2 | 51.4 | 59.1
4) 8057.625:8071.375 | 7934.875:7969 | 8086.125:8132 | 0.5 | 58.5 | 58.6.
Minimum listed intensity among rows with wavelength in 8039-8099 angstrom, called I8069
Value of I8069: 48.2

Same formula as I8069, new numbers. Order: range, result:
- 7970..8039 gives 24.09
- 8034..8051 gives 47.53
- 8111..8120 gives 51.3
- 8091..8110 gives 58.04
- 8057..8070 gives 48.77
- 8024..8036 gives 47.54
